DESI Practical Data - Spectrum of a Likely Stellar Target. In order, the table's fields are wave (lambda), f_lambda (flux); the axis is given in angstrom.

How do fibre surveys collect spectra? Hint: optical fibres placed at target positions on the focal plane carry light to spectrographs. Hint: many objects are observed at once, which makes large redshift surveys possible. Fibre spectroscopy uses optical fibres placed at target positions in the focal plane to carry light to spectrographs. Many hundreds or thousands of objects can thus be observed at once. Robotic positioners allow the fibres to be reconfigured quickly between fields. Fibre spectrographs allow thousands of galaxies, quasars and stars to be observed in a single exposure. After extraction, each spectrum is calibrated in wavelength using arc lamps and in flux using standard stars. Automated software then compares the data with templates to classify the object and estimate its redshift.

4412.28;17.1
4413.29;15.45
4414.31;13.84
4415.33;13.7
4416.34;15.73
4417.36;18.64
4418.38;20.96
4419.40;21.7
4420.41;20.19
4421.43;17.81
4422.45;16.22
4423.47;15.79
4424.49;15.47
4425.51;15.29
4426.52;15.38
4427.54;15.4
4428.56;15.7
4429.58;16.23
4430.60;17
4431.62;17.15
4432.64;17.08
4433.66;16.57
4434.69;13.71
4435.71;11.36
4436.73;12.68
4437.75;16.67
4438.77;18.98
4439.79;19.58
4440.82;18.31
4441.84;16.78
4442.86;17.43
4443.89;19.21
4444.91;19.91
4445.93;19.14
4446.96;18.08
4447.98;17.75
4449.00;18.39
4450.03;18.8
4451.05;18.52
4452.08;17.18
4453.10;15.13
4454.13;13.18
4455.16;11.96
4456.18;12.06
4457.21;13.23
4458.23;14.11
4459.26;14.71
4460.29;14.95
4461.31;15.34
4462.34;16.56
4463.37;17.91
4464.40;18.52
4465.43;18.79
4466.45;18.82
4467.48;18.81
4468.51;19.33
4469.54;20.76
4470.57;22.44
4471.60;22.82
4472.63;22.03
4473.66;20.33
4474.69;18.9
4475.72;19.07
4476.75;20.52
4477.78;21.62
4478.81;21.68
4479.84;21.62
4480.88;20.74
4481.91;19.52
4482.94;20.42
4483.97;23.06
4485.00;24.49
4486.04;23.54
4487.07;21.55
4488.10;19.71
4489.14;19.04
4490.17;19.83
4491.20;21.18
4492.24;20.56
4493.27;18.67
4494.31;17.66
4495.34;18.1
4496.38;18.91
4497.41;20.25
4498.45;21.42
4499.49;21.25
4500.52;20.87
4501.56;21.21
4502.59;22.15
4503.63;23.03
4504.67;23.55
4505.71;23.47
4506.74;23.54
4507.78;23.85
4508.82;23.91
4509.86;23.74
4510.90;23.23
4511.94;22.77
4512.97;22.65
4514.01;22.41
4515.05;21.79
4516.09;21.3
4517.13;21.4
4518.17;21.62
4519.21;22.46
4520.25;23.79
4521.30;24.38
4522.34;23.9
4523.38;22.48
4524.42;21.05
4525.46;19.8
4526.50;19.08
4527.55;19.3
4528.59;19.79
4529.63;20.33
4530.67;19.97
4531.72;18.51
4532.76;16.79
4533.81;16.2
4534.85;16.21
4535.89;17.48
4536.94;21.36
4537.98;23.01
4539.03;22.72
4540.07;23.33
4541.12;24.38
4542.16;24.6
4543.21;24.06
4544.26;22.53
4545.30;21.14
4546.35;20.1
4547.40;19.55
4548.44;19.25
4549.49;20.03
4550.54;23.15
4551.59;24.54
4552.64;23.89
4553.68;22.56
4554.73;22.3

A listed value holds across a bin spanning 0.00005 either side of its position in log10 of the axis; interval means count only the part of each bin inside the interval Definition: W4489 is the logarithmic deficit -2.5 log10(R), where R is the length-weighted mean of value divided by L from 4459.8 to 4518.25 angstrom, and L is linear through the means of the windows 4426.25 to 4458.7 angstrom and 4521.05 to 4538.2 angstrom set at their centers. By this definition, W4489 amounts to -0.14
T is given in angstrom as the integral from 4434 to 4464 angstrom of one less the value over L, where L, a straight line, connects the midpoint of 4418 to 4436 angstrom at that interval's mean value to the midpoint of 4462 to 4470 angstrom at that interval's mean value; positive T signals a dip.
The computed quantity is 2.56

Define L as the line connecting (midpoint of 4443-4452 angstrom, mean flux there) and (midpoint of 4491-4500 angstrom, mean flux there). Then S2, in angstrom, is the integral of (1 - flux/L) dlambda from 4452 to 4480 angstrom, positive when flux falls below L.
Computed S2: 1.7 angstrom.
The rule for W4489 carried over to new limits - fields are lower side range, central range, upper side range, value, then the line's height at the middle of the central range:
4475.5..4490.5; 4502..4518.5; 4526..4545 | -0.10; 20.8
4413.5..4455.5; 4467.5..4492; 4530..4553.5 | -0.13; 18.6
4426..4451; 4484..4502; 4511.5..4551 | -0.06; 19.5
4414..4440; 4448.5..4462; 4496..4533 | 0.19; 18.2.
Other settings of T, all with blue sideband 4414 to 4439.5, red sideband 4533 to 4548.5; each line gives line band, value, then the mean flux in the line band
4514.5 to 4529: -1.0 angstrom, 21.6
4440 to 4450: -0.7 angstrom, 18.4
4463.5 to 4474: -1.2 angstrom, 20.2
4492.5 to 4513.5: -2.3 angstrom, 21.7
